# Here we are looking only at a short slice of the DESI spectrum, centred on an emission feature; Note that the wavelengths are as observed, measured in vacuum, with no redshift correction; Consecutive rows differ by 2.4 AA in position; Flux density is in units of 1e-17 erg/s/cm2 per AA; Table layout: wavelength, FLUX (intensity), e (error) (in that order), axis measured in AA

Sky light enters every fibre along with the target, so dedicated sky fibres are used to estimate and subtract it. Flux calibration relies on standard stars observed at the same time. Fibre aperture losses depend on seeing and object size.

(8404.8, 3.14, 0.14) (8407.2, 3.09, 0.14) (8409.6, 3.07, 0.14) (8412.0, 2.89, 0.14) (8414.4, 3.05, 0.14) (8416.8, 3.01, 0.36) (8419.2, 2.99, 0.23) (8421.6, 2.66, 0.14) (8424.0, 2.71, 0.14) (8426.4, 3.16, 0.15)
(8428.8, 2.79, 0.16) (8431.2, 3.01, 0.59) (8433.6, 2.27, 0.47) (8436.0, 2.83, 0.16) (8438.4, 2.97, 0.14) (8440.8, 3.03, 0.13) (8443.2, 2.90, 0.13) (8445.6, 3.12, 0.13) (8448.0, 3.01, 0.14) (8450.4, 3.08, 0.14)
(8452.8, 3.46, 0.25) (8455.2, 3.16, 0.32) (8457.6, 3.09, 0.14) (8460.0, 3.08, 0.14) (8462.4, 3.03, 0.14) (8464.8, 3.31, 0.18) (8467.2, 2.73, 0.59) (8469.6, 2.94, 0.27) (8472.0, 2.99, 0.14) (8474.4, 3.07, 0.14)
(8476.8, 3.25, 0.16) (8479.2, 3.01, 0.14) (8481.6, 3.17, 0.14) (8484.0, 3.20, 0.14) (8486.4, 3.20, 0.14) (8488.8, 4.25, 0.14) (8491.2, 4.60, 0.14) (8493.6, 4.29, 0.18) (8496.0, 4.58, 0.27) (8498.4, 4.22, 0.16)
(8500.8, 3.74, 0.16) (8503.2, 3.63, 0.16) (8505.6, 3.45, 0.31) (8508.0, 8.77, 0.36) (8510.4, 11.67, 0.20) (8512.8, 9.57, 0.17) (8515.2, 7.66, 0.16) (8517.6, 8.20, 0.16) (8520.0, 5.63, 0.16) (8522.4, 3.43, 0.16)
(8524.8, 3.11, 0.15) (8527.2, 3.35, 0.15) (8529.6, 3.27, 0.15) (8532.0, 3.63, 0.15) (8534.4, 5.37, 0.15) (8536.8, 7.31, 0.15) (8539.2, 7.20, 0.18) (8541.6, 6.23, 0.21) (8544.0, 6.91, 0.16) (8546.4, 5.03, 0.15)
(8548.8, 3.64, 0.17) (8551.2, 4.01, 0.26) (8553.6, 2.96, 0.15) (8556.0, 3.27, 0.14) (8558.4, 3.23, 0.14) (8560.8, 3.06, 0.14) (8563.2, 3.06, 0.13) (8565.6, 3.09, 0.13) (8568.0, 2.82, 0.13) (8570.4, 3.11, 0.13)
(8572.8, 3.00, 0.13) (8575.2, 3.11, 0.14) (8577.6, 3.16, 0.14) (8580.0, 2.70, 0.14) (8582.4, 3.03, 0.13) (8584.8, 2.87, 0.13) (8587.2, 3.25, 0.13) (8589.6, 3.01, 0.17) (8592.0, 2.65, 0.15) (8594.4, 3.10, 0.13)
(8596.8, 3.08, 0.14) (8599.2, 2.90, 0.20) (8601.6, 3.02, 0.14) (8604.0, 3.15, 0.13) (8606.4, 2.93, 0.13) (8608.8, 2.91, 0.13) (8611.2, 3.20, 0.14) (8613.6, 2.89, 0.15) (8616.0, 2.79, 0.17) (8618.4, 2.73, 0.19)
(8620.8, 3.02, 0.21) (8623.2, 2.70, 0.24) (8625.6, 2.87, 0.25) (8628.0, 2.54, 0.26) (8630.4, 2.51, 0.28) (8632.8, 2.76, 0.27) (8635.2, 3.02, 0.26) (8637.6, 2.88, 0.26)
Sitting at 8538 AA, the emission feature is [N II]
